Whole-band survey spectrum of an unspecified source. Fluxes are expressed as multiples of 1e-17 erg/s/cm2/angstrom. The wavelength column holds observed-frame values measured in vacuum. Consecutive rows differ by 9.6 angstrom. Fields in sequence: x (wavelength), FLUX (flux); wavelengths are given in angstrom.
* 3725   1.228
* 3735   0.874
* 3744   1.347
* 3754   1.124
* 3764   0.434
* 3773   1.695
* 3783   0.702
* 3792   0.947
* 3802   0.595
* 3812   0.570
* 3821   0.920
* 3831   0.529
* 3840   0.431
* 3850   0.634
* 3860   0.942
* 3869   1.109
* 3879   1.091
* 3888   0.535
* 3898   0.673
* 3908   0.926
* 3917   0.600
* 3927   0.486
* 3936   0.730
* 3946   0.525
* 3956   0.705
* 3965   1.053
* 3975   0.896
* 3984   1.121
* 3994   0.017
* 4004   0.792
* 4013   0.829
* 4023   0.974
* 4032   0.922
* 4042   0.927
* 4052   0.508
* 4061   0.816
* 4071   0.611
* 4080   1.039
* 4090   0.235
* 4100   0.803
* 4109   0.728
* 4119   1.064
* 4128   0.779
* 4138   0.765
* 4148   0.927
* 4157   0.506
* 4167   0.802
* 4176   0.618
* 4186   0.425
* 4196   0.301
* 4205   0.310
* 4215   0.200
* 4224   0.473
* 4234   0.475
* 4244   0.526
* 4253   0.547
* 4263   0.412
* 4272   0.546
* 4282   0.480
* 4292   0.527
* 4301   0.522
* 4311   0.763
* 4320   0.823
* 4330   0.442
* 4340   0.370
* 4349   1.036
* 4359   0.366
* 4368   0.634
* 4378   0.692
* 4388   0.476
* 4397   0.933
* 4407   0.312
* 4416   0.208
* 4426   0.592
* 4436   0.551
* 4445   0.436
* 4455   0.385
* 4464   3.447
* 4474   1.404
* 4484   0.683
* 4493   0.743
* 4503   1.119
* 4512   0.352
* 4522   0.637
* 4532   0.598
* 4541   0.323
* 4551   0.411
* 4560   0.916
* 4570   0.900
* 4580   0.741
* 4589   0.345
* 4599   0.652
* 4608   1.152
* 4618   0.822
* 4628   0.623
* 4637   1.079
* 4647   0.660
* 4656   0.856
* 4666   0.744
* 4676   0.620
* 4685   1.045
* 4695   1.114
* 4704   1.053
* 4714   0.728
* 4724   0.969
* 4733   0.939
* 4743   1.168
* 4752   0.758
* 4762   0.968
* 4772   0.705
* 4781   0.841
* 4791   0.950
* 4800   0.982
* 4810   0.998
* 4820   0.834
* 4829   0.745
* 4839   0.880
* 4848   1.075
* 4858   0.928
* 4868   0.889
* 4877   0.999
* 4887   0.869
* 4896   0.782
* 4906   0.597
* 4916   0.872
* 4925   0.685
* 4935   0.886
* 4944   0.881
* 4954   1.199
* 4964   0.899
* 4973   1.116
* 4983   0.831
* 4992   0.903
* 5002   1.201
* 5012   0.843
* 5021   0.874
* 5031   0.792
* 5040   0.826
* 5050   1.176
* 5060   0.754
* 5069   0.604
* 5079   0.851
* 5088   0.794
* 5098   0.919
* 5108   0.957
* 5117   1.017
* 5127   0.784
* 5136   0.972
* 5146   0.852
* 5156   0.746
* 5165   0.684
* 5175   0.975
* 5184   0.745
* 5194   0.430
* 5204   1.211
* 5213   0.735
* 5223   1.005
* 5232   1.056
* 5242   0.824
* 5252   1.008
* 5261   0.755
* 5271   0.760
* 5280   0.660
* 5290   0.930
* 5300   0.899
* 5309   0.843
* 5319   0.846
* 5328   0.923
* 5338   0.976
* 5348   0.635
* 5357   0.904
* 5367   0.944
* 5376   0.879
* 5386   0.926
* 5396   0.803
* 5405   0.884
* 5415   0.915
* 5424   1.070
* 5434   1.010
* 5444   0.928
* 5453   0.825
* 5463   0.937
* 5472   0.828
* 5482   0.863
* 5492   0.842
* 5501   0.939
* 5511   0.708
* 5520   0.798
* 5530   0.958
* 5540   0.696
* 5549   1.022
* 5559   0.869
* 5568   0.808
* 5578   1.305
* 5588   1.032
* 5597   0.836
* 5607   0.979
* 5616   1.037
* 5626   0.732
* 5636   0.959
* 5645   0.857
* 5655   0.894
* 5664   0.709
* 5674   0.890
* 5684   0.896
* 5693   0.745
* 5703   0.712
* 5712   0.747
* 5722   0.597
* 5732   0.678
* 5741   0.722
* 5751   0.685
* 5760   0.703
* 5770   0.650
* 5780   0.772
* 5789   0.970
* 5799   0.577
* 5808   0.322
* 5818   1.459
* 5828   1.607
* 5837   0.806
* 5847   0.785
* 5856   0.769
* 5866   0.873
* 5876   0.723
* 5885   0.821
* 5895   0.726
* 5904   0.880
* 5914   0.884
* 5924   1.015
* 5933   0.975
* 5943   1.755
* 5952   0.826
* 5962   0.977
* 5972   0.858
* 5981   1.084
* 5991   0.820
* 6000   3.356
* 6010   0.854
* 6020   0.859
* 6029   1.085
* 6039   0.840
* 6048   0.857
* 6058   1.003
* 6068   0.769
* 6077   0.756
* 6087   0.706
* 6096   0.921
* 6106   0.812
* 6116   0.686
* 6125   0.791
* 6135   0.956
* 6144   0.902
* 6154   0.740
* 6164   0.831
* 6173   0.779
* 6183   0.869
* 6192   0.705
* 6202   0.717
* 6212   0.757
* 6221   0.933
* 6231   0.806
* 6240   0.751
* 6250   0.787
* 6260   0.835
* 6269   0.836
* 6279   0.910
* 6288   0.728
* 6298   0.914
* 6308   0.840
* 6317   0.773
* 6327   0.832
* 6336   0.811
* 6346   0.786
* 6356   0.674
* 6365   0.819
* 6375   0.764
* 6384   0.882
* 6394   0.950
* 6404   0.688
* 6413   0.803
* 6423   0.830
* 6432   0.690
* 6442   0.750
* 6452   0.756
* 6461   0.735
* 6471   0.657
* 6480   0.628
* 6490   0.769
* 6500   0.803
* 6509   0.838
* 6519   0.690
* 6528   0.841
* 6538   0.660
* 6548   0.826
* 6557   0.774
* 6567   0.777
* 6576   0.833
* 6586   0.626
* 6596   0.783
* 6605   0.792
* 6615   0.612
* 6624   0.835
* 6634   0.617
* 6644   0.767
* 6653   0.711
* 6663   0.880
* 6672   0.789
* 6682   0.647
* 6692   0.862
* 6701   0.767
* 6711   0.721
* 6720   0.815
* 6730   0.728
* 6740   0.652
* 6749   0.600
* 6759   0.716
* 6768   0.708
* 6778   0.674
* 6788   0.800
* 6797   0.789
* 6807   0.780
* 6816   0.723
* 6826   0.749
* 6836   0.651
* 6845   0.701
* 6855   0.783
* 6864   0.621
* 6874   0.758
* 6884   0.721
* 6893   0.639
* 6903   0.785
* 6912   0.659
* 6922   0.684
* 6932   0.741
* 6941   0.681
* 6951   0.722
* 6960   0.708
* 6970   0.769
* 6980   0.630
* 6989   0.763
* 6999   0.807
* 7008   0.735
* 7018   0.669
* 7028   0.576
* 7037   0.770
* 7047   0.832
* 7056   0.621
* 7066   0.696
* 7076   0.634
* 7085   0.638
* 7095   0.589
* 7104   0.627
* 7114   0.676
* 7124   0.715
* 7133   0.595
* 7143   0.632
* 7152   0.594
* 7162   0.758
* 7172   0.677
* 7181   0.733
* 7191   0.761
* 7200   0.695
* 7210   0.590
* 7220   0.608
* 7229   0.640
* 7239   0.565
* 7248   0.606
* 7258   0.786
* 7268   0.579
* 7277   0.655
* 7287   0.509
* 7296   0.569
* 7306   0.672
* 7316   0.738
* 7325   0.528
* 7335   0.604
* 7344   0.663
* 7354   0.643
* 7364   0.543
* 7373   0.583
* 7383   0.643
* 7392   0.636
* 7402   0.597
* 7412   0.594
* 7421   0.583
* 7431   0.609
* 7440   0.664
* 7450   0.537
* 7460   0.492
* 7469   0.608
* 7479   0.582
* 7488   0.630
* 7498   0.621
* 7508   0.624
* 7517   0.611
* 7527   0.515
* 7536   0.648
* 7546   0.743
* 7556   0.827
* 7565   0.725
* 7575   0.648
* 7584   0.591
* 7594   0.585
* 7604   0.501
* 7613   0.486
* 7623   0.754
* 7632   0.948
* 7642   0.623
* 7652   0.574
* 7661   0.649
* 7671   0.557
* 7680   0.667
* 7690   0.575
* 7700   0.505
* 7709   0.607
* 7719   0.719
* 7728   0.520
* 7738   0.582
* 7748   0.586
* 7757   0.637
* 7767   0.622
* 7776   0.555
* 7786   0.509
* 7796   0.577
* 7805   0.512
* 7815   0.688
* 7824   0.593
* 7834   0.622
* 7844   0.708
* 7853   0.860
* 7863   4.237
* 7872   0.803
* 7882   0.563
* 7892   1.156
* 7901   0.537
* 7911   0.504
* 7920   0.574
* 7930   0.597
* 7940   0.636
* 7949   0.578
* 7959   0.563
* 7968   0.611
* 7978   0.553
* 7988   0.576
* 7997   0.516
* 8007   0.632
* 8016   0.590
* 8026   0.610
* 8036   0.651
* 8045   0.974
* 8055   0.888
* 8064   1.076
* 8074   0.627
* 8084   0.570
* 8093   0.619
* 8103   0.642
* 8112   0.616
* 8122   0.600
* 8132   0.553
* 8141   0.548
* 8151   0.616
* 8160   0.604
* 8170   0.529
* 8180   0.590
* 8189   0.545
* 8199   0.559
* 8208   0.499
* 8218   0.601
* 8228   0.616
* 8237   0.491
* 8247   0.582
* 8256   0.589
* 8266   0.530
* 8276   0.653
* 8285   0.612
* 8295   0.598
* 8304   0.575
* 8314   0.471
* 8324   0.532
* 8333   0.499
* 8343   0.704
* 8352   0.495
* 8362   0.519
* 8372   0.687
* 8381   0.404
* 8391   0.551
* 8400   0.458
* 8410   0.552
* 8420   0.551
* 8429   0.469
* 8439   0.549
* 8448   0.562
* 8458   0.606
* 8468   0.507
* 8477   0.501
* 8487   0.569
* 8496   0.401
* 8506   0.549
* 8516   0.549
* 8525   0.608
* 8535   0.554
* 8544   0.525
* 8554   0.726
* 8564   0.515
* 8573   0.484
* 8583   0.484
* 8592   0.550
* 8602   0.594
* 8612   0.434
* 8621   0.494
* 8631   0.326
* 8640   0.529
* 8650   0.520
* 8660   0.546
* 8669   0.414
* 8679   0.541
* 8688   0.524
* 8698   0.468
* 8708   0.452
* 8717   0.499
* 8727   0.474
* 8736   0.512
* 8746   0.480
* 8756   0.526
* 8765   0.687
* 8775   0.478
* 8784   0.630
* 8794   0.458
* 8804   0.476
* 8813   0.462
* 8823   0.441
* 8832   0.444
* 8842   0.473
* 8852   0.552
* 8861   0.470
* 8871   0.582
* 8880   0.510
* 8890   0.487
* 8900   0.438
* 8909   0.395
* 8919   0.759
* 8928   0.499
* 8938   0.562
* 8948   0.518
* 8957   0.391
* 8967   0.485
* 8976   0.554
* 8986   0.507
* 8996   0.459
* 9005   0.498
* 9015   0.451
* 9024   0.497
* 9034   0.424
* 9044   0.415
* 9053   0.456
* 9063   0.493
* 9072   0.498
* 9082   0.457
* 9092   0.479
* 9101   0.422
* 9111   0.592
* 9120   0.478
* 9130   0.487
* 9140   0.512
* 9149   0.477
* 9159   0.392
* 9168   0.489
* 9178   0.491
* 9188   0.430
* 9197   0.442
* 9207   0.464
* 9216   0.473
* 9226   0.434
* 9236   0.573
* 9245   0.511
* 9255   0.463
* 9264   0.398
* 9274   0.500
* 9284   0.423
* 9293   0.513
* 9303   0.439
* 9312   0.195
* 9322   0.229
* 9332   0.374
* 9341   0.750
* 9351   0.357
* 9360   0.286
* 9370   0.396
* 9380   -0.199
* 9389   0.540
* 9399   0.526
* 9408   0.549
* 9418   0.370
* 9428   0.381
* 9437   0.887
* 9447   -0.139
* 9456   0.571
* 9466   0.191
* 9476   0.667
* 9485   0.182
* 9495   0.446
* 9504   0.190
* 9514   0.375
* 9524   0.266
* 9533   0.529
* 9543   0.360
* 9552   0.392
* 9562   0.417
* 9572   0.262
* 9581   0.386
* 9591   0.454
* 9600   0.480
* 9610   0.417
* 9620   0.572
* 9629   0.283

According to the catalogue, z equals 0.198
